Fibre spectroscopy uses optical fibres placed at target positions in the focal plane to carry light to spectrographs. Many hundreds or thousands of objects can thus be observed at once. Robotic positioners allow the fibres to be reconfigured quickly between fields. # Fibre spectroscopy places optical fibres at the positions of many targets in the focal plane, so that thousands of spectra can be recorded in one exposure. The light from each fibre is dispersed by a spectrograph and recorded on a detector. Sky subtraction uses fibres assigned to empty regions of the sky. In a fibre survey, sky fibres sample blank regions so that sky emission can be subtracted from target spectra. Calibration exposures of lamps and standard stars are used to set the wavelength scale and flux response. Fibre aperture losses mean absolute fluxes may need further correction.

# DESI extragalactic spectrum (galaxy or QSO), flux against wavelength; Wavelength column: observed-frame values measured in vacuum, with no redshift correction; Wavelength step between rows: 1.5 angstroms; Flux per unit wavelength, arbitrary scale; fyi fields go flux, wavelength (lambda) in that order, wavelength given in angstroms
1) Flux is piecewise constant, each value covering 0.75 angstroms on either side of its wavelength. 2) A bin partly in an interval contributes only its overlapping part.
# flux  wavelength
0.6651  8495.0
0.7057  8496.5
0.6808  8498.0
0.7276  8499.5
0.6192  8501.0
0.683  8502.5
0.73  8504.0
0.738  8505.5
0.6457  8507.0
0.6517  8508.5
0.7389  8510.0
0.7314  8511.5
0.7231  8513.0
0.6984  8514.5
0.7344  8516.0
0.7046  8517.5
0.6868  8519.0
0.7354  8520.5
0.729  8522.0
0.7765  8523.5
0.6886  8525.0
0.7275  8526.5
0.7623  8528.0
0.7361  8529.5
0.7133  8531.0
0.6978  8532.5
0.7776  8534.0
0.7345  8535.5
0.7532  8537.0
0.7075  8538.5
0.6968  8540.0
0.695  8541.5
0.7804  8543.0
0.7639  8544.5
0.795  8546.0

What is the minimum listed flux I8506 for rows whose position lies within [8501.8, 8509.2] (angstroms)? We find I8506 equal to 0.6457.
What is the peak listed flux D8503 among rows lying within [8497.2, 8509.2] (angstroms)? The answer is 0.738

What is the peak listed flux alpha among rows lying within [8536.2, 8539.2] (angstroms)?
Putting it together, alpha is 0.7532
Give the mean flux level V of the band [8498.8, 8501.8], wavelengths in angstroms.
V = 0.673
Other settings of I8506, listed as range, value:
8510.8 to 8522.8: 0.6868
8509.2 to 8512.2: 0.7314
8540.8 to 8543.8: 0.695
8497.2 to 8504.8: 0.6192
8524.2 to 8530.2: 0.6886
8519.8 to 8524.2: 0.729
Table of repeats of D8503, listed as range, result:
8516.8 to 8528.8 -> 0.7765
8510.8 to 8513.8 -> 0.7314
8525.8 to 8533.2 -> 0.7623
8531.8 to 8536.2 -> 0.7776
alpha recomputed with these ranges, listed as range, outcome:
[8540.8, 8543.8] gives 0.7804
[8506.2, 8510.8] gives 0.7389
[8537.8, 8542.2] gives 0.7075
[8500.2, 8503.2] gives 0.683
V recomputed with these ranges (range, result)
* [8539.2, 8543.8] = 0.724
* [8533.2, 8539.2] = 0.743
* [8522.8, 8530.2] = 0.738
